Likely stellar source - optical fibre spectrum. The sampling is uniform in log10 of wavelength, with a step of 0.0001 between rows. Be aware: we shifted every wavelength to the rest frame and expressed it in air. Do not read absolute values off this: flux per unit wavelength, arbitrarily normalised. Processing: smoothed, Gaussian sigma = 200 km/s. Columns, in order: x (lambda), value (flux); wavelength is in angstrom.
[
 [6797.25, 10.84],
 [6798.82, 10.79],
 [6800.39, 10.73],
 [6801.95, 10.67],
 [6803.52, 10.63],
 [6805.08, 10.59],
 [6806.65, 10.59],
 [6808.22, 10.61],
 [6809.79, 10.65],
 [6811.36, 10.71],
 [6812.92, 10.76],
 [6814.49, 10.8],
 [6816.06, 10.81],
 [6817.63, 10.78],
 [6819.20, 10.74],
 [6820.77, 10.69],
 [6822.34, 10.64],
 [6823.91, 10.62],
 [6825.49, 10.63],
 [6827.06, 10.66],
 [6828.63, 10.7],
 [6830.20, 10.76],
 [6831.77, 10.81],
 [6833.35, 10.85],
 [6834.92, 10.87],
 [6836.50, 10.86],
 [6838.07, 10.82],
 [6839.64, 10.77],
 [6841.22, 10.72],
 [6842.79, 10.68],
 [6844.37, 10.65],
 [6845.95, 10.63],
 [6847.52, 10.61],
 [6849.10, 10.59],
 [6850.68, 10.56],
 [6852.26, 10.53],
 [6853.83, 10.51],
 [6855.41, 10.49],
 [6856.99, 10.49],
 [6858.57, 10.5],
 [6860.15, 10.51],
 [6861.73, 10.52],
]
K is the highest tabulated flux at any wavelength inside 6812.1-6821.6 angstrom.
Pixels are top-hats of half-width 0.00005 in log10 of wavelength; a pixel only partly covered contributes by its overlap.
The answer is 10.81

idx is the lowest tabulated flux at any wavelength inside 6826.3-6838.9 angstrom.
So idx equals 10.66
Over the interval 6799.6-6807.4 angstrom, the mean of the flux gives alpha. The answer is 10.6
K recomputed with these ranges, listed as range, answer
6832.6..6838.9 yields 10.87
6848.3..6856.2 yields 10.59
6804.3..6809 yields 10.61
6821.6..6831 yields 10.76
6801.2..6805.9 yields 10.67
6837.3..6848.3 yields 10.82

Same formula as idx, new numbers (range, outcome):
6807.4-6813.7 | 10.61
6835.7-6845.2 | 10.65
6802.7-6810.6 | 10.59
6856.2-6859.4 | 10.49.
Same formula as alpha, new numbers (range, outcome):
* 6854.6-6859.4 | 10.5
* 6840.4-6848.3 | 10.7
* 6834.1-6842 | 10.8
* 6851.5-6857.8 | 10.5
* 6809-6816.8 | 10.7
